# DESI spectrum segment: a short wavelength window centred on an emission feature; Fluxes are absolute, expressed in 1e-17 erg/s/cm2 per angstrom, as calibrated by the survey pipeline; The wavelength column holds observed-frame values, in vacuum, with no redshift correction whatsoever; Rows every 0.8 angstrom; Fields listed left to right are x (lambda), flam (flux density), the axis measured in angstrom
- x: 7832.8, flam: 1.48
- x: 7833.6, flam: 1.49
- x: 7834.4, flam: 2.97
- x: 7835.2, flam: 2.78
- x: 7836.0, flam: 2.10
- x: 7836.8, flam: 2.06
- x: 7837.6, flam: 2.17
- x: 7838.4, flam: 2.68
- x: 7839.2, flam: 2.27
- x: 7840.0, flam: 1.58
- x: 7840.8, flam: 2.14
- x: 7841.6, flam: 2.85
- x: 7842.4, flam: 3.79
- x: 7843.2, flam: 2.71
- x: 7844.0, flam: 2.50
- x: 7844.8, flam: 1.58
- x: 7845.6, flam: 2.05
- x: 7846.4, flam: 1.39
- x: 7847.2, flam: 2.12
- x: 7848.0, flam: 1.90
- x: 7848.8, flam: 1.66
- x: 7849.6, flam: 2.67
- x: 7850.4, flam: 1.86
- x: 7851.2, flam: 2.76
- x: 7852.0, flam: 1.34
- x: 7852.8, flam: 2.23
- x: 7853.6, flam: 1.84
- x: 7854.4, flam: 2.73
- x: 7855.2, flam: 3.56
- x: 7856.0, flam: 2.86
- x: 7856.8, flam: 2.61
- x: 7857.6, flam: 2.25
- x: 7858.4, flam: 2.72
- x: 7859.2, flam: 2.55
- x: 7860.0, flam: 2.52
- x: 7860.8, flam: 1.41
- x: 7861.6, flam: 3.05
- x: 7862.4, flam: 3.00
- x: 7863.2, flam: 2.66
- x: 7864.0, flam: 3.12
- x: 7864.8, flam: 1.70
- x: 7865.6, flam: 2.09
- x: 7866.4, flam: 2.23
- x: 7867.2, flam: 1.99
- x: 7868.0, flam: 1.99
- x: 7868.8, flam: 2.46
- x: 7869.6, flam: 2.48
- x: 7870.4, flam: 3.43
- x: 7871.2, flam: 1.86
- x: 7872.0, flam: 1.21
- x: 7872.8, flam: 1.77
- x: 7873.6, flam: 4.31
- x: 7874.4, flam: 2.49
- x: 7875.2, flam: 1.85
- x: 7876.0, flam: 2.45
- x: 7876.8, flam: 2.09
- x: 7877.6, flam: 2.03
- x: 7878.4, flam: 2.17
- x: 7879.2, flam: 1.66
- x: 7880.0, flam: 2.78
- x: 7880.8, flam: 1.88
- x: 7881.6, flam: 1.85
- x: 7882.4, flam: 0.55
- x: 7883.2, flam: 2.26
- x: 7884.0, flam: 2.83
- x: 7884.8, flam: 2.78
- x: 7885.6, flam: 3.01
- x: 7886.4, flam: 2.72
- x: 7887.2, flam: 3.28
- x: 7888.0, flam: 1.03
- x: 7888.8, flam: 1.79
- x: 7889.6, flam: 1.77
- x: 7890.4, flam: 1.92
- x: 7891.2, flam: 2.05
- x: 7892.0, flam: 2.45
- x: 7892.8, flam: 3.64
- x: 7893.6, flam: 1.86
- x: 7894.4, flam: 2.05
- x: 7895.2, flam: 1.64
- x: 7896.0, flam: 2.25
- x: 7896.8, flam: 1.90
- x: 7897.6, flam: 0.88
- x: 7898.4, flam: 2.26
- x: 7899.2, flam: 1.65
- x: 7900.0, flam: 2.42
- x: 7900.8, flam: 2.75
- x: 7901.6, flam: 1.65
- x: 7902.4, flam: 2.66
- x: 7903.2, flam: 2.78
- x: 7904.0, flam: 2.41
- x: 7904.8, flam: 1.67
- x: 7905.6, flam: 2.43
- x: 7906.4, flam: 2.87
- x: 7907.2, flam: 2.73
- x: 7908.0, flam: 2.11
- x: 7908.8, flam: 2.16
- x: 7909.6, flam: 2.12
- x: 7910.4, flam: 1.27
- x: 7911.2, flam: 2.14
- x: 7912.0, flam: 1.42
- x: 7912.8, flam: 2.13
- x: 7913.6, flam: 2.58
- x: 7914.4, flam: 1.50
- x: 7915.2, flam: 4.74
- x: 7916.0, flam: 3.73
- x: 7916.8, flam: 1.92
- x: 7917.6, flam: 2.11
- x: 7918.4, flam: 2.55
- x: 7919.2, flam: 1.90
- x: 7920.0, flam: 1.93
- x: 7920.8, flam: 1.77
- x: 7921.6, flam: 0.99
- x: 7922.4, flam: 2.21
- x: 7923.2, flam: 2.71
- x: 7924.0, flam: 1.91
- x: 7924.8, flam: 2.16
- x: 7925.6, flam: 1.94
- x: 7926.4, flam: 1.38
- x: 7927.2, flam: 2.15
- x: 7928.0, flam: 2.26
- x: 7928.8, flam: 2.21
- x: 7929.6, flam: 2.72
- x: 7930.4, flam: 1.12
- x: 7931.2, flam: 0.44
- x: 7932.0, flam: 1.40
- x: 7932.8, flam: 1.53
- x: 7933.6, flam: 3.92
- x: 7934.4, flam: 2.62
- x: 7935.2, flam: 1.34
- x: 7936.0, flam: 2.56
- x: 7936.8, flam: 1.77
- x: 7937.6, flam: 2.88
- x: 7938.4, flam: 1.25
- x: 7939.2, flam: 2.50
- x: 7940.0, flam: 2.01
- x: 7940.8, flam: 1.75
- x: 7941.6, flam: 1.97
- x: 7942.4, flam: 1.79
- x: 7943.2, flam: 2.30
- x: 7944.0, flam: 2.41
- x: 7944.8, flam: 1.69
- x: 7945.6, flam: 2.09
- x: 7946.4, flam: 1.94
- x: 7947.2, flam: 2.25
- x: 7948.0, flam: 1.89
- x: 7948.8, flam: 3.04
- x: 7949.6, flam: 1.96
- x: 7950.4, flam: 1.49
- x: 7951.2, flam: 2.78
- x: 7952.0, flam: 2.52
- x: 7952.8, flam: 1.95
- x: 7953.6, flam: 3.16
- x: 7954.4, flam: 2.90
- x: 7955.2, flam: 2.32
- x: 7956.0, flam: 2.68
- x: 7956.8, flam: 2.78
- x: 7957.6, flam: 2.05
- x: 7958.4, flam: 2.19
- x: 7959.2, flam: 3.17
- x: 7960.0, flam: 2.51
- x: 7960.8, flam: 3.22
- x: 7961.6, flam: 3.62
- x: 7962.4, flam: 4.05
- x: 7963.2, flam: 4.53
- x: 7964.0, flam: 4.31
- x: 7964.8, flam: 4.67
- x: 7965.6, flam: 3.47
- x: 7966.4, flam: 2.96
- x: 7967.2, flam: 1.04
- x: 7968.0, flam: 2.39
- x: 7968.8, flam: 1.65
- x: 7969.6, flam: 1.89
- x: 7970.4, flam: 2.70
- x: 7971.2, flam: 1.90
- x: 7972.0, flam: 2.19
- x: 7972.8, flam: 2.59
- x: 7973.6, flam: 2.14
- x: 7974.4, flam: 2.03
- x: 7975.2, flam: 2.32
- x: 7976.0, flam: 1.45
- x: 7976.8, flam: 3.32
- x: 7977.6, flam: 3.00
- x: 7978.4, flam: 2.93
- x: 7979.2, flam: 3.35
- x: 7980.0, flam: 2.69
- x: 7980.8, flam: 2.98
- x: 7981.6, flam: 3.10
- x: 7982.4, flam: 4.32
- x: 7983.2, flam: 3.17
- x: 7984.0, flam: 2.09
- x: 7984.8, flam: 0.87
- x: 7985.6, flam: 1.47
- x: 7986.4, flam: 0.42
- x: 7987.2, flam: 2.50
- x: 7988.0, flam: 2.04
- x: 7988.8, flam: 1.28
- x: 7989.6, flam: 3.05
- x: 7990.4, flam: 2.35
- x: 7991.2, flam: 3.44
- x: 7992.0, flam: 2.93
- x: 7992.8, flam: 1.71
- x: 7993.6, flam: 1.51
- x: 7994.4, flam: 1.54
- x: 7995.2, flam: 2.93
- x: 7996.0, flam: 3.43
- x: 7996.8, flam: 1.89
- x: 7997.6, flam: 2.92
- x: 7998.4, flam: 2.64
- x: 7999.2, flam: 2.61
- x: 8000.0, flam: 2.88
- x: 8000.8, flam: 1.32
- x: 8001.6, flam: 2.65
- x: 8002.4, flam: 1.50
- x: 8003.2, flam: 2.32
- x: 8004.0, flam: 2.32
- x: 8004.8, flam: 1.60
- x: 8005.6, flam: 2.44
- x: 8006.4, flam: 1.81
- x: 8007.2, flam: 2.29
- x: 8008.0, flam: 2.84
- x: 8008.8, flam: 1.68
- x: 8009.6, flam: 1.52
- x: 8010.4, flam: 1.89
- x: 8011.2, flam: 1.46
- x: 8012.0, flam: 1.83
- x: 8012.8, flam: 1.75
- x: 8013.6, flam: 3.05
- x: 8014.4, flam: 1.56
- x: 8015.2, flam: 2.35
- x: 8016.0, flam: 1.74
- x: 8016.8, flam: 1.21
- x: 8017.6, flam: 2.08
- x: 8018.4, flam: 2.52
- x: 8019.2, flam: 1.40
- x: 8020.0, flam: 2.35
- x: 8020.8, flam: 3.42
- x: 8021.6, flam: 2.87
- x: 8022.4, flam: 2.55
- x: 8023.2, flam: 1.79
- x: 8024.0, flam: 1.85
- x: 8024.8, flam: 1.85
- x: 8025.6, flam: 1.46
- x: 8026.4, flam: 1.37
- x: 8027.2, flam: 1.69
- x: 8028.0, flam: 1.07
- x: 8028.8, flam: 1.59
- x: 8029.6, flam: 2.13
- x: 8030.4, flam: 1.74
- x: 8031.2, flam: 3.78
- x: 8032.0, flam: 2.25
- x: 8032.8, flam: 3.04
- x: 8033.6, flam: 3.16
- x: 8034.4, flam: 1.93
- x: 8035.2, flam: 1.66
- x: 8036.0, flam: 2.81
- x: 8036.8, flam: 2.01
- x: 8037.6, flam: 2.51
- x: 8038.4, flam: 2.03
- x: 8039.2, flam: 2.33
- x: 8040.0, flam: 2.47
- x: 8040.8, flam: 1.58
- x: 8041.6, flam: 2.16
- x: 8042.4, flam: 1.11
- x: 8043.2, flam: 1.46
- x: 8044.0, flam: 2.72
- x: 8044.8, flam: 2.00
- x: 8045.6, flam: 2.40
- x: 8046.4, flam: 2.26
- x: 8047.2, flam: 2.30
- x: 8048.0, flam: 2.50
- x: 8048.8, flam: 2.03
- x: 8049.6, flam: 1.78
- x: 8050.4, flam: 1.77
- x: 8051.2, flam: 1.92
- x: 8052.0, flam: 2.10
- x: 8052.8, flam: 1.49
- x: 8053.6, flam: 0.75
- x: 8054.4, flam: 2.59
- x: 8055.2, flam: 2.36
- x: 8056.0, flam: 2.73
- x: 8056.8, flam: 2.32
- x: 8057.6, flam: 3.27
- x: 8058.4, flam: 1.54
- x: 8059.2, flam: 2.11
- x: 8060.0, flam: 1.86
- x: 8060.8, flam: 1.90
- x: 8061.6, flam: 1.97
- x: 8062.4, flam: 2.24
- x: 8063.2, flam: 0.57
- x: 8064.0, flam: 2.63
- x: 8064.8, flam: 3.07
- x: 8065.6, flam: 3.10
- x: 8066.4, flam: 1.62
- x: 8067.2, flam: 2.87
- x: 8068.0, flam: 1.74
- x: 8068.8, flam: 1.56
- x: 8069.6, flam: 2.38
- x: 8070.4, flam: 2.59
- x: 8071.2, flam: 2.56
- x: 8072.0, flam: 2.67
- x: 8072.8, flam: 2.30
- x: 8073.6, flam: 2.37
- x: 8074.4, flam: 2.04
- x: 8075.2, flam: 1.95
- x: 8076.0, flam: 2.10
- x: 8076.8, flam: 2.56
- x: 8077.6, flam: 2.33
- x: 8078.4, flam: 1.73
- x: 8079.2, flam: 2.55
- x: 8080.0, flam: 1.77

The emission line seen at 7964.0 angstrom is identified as [S II] 6716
